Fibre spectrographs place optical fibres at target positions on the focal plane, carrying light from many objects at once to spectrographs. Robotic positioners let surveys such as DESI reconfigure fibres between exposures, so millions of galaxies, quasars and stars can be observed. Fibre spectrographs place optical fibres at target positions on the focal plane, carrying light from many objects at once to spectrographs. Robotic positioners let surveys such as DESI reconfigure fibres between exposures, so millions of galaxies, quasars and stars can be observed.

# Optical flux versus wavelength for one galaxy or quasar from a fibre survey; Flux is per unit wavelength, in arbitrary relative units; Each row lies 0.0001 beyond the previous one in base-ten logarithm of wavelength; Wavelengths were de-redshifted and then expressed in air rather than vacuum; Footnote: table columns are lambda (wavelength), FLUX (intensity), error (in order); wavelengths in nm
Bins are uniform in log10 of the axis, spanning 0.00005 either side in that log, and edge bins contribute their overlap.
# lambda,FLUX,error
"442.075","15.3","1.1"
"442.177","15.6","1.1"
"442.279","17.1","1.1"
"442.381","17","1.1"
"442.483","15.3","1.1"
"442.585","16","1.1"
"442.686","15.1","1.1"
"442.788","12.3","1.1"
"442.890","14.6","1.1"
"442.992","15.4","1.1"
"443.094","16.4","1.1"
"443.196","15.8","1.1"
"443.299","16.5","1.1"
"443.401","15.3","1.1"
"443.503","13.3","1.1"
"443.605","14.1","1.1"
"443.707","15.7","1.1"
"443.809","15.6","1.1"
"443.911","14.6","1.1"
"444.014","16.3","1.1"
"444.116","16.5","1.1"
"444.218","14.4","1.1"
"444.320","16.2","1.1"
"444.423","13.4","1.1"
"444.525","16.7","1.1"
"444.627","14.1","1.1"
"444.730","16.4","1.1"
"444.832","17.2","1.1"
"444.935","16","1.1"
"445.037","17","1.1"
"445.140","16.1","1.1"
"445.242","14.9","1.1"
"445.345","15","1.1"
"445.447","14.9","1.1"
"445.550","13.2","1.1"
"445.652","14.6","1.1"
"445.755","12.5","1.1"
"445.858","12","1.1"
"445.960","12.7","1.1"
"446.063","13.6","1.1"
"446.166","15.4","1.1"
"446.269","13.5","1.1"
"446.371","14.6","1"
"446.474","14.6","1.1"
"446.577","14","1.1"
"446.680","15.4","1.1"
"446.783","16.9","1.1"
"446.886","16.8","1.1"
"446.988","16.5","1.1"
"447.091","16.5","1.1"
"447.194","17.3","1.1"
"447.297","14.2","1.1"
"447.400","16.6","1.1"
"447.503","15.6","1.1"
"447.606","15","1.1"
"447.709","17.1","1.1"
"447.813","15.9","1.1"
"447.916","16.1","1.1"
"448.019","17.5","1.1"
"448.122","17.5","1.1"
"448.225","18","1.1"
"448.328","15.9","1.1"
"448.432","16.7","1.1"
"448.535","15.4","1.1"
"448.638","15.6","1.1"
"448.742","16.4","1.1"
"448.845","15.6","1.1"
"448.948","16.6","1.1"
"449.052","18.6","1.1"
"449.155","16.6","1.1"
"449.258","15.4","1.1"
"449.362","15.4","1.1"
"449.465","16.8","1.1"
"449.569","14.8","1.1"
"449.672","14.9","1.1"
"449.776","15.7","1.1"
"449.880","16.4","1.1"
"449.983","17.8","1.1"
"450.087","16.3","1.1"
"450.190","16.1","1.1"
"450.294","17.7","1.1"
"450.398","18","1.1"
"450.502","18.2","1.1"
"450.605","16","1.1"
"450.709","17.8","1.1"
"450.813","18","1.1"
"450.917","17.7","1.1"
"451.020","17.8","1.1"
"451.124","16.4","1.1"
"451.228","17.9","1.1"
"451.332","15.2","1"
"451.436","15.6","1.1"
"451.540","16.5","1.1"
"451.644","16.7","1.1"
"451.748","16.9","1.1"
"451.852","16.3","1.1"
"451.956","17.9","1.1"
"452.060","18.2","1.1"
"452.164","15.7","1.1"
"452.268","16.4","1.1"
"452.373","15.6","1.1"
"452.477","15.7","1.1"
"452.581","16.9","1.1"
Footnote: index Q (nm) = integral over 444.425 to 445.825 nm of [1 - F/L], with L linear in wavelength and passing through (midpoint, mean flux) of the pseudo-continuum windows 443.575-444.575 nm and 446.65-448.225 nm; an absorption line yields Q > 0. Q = 0.05 nm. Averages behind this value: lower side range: 15.4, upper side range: 16.4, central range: 15.2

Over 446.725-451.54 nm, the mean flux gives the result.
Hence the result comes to 16.5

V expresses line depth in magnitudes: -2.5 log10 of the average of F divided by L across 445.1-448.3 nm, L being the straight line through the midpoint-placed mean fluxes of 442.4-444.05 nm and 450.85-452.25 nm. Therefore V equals 0.039 mag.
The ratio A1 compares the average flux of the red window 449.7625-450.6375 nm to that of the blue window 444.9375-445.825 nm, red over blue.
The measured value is 1.1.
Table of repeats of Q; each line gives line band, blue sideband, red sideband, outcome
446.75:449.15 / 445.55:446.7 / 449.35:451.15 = -0.21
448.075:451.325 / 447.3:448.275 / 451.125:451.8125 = -0.05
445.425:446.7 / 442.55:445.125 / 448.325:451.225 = 0.16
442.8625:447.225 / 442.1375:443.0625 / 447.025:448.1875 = 0.19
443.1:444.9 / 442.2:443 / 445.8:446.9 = -0.05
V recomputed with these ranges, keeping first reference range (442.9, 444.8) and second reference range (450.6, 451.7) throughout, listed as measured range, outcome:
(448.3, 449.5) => 0.012 mag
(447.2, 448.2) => -0.005 mag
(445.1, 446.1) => 0.132 mag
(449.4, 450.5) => 0.010 mag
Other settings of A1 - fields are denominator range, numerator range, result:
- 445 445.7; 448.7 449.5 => 1.09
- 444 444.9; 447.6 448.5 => 1.06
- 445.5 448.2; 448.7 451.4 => 1.09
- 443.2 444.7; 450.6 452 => 1.11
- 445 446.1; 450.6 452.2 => 1.19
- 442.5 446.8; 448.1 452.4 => 1.11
